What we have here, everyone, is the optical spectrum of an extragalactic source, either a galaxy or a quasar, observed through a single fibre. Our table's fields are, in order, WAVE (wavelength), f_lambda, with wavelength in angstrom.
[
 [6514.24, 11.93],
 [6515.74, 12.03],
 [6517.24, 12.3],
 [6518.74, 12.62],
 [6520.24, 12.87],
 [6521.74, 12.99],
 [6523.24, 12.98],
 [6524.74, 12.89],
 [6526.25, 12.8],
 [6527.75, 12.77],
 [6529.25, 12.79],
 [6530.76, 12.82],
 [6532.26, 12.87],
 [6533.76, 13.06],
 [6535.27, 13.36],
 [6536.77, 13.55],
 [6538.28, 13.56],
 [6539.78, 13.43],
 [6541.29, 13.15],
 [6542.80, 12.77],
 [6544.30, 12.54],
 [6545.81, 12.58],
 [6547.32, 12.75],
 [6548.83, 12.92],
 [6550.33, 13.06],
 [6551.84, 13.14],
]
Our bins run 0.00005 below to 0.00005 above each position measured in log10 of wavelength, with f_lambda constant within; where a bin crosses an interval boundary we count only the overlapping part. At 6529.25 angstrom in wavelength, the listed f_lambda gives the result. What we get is 12.79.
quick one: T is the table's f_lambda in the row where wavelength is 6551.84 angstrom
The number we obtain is 13.14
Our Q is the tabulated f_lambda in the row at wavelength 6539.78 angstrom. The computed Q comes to 13.43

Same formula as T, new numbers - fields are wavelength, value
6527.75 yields 12.77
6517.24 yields 12.3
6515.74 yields 12.03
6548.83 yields 12.92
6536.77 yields 13.55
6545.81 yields 12.58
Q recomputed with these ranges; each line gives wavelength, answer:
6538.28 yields 13.56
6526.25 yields 12.8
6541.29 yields 13.15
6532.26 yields 12.87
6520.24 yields 12.87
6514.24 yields 11.93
